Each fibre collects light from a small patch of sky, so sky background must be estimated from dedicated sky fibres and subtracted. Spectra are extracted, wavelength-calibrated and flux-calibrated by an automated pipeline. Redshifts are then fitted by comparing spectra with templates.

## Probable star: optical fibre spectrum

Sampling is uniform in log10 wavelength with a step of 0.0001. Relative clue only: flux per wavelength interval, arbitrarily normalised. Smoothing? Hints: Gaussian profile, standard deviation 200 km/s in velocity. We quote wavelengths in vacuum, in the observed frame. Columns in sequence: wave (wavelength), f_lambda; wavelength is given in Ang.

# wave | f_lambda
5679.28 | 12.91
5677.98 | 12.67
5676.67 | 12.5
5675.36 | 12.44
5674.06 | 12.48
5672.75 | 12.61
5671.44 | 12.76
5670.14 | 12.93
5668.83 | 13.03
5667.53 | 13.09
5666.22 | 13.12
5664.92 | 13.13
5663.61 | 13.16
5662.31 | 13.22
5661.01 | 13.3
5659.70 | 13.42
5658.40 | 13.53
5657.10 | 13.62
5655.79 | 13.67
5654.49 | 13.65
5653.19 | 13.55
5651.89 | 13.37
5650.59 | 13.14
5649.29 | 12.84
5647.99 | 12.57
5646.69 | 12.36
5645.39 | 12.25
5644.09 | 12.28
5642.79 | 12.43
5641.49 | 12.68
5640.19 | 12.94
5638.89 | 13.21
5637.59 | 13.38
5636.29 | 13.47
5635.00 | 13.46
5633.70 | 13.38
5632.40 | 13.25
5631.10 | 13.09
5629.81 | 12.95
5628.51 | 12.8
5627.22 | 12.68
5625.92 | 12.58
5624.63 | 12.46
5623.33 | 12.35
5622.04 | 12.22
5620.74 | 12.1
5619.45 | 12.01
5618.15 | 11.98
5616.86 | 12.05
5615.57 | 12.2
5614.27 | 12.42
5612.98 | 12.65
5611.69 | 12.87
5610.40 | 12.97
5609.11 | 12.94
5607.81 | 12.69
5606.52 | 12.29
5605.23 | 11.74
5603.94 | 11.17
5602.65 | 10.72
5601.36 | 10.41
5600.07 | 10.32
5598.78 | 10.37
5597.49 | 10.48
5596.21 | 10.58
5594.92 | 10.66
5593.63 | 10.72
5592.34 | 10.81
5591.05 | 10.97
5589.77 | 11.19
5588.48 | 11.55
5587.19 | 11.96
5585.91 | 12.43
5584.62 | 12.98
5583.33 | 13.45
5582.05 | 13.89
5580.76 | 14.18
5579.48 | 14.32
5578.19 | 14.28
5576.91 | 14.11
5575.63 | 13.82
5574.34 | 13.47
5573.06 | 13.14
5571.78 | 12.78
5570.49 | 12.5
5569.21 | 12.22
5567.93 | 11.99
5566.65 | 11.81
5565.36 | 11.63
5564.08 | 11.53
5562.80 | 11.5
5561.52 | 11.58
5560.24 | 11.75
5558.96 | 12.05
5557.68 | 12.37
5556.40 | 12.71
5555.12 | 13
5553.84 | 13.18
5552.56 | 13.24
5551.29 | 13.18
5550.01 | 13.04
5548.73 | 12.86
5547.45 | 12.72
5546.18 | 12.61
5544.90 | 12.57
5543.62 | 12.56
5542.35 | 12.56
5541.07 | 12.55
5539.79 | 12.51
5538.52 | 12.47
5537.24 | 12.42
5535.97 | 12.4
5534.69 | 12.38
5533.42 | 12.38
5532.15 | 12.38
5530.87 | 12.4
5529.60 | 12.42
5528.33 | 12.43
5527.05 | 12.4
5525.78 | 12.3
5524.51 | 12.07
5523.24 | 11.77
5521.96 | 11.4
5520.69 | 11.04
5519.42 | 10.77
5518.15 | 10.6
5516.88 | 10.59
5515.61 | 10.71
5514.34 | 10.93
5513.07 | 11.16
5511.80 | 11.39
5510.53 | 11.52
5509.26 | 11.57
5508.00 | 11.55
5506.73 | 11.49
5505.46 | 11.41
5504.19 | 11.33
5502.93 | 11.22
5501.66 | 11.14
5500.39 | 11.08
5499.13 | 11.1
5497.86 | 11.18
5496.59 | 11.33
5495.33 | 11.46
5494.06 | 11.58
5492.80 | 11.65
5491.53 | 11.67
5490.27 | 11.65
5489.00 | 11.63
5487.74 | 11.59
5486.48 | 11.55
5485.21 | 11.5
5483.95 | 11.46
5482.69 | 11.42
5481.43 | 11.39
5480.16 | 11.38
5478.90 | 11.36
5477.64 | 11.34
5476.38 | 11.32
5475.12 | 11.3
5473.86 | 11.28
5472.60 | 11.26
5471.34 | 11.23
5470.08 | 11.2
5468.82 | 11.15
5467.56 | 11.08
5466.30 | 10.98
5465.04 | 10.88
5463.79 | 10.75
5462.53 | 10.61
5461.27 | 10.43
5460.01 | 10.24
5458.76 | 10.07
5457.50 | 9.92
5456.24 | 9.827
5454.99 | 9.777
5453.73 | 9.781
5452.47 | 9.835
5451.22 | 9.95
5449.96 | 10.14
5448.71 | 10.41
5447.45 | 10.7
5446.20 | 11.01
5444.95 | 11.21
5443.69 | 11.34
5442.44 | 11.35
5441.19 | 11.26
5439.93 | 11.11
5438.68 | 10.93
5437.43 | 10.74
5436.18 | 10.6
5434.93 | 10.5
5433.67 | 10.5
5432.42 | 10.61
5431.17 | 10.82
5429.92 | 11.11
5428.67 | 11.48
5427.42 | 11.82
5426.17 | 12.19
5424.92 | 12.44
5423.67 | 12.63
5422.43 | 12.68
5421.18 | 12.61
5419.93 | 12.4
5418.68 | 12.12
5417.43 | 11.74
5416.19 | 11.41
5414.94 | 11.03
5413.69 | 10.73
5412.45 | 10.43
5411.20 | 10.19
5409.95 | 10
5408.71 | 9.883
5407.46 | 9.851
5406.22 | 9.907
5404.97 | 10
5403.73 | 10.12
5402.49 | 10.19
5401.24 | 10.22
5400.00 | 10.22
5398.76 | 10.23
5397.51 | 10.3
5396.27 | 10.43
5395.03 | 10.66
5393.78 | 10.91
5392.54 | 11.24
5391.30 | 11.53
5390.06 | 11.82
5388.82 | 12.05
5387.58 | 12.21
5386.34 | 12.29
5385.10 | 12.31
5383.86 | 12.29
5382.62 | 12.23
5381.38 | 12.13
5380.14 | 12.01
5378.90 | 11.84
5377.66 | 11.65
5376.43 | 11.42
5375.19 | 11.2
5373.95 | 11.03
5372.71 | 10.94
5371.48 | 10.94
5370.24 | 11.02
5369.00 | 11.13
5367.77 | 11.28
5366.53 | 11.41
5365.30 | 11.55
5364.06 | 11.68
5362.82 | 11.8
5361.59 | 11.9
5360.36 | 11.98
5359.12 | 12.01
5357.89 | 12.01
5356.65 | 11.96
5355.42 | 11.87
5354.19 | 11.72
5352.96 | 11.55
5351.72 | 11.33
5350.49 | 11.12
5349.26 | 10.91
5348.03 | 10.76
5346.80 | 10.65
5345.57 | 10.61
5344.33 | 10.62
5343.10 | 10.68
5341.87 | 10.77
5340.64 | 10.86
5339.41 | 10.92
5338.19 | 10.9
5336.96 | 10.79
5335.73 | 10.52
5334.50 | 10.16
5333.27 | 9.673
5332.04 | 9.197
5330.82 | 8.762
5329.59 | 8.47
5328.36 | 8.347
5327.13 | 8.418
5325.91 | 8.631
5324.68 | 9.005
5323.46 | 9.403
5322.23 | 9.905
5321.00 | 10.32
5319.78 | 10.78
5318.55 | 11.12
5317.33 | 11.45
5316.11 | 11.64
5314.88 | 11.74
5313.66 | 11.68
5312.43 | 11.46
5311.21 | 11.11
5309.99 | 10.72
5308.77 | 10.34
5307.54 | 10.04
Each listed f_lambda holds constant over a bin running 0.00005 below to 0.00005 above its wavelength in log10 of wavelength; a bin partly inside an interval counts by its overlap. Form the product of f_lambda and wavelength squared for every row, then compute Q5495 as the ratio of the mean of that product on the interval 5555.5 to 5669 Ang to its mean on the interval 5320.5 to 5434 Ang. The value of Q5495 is 1.24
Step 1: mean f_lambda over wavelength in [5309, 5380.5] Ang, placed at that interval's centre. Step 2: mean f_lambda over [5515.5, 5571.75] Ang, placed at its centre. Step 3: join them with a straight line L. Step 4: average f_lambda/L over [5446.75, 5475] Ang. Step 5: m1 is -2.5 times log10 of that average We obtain 0.11 mag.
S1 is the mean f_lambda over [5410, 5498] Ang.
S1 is 11.1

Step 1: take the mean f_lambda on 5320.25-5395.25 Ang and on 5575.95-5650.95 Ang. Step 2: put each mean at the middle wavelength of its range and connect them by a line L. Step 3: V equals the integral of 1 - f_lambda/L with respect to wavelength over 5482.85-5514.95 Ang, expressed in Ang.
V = 0.9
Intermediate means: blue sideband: 11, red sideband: 12.4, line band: 11.4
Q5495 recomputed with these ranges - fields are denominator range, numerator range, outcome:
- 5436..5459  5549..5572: 1.22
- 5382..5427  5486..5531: 1.06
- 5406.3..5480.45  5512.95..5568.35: 1.15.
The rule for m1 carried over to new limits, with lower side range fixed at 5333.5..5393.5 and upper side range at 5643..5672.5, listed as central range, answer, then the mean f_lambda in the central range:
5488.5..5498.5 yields 0.058 mag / 11.5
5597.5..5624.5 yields 0.080 mag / 11.9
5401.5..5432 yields 0.053 mag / 11.1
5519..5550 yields 0.007 mag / 12.3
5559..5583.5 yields -0.019 mag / 12.8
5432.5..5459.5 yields 0.131 mag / 10.5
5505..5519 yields 0.100 mag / 11.2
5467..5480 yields 0.071 mag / 11.3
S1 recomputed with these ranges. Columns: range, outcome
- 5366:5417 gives 11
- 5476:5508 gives 11.4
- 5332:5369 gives 11.1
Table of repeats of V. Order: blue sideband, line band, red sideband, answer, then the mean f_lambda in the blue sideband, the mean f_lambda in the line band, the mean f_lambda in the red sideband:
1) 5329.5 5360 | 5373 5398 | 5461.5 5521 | -1.5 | 10.8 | 11.6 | 11.2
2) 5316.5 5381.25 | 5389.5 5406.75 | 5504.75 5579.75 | 0.9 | 10.8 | 10.6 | 12.2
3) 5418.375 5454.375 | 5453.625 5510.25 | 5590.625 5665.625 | 1.7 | 11.2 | 11.1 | 12.4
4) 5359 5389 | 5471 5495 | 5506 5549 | 0.8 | 11.7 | 11.5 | 11.9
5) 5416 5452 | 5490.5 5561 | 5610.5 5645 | 0.1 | 11.3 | 11.9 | 12.7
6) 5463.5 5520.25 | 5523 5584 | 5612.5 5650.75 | -4.0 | 11.3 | 12.7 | 12.7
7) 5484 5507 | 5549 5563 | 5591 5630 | -1.1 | 11.4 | 12.6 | 11.8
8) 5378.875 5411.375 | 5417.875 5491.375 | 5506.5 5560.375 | 2.3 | 11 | 11.1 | 12.1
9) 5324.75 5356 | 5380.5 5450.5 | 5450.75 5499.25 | -2.9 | 10.3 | 11.1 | 11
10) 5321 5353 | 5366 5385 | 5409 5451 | -1.8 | 10.1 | 11.5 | 11.2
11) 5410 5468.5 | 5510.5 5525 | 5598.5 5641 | 0.5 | 11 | 11.1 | 12.4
